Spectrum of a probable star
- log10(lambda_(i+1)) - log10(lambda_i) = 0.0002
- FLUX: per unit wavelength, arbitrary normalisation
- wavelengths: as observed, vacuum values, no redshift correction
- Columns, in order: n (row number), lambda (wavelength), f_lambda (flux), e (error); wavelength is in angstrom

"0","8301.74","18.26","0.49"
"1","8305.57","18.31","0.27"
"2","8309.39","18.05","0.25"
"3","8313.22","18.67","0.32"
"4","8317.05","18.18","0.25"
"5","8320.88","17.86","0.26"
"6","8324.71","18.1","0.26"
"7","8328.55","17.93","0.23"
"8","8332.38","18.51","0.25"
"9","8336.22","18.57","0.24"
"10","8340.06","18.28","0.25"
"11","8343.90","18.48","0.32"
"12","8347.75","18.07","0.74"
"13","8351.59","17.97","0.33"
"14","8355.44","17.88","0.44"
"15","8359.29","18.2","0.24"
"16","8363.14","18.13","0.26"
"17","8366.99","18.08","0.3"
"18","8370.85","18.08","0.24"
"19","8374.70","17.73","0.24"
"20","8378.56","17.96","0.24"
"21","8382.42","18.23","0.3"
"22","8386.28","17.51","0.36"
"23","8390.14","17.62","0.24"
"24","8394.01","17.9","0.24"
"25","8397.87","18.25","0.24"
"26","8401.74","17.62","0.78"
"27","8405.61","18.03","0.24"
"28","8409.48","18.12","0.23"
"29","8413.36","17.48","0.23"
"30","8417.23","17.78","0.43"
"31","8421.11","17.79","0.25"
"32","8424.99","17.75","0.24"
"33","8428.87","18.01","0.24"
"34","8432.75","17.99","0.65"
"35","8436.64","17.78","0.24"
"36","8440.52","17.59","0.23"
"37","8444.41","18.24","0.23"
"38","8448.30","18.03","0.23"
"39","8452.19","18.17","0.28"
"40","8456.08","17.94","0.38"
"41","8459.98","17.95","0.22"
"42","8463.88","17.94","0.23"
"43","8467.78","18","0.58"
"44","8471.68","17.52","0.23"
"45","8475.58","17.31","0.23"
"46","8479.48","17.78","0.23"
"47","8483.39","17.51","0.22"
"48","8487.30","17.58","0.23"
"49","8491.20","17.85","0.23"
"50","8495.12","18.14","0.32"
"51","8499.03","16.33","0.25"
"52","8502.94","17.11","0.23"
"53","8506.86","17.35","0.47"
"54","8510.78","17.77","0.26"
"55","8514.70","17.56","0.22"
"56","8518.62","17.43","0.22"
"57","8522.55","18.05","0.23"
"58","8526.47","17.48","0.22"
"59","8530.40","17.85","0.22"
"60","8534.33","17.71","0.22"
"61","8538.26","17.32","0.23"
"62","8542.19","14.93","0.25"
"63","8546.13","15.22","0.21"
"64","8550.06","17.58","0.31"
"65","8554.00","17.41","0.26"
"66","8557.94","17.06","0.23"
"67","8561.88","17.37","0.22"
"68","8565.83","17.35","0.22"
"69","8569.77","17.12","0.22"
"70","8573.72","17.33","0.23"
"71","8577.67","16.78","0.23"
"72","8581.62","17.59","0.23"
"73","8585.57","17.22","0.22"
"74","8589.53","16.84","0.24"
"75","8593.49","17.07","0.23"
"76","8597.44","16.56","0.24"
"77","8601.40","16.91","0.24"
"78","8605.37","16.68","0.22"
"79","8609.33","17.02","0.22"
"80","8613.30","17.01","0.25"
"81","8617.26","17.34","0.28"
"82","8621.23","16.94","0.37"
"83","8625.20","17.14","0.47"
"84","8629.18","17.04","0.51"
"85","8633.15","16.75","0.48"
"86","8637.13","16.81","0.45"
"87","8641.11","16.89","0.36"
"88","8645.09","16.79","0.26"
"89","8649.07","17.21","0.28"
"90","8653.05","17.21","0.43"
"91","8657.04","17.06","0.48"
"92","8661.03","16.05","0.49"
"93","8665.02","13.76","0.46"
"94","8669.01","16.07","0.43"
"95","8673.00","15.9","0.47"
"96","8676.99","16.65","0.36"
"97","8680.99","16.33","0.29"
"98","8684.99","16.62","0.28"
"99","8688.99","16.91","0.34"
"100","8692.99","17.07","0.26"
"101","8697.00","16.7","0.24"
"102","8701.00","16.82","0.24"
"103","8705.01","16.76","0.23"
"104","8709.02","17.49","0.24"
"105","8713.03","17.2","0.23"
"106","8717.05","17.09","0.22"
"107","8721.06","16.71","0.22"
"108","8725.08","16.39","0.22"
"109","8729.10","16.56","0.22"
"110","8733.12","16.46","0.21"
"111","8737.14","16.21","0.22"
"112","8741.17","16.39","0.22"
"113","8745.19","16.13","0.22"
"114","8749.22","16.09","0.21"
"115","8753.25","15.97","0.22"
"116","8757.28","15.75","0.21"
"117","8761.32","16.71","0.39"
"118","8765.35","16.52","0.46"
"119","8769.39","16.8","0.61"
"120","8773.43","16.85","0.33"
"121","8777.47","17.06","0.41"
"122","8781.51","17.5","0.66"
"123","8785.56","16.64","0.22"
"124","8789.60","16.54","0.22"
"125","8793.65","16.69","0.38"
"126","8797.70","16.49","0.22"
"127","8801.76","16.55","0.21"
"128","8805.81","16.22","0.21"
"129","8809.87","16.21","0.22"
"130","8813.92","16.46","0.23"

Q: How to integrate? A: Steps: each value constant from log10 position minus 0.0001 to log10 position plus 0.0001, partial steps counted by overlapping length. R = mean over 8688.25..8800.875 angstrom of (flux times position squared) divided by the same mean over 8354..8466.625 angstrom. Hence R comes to 1.0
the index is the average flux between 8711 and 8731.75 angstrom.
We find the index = 16.8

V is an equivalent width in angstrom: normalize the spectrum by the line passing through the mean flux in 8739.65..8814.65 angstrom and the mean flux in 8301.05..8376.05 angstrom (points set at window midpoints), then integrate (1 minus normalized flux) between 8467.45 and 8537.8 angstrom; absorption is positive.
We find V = 0.0 angstrom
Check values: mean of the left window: 18.2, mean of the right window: 16.5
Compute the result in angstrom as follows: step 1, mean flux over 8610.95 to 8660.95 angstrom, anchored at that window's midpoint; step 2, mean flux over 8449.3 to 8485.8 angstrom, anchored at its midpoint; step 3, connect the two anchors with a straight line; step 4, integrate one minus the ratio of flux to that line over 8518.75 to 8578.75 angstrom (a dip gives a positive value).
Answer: 1.0 angstrom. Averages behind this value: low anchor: 17.8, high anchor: 17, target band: 17.1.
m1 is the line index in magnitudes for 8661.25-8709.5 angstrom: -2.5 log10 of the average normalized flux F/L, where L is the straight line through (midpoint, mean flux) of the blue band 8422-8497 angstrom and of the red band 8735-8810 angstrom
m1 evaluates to 0.03 mag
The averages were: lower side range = 17.8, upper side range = 16.5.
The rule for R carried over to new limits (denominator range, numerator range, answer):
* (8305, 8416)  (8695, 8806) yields 1.01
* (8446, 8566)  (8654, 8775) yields 0.99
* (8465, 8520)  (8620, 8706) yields 0.99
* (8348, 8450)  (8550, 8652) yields 1.00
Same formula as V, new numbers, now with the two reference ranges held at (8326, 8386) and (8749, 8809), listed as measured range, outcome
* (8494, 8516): 0.3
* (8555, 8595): 0.3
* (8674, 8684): 0.3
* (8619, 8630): 0.1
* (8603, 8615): 0.2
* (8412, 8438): 0.1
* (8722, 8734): 0.2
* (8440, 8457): -0.2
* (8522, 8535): -0.2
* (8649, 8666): 0.7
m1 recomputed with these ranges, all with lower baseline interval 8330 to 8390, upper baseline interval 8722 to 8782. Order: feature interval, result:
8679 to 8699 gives 0.000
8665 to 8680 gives 0.060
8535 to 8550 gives 0.073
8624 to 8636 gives 0.002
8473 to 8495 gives -0.004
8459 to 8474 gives -0.011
